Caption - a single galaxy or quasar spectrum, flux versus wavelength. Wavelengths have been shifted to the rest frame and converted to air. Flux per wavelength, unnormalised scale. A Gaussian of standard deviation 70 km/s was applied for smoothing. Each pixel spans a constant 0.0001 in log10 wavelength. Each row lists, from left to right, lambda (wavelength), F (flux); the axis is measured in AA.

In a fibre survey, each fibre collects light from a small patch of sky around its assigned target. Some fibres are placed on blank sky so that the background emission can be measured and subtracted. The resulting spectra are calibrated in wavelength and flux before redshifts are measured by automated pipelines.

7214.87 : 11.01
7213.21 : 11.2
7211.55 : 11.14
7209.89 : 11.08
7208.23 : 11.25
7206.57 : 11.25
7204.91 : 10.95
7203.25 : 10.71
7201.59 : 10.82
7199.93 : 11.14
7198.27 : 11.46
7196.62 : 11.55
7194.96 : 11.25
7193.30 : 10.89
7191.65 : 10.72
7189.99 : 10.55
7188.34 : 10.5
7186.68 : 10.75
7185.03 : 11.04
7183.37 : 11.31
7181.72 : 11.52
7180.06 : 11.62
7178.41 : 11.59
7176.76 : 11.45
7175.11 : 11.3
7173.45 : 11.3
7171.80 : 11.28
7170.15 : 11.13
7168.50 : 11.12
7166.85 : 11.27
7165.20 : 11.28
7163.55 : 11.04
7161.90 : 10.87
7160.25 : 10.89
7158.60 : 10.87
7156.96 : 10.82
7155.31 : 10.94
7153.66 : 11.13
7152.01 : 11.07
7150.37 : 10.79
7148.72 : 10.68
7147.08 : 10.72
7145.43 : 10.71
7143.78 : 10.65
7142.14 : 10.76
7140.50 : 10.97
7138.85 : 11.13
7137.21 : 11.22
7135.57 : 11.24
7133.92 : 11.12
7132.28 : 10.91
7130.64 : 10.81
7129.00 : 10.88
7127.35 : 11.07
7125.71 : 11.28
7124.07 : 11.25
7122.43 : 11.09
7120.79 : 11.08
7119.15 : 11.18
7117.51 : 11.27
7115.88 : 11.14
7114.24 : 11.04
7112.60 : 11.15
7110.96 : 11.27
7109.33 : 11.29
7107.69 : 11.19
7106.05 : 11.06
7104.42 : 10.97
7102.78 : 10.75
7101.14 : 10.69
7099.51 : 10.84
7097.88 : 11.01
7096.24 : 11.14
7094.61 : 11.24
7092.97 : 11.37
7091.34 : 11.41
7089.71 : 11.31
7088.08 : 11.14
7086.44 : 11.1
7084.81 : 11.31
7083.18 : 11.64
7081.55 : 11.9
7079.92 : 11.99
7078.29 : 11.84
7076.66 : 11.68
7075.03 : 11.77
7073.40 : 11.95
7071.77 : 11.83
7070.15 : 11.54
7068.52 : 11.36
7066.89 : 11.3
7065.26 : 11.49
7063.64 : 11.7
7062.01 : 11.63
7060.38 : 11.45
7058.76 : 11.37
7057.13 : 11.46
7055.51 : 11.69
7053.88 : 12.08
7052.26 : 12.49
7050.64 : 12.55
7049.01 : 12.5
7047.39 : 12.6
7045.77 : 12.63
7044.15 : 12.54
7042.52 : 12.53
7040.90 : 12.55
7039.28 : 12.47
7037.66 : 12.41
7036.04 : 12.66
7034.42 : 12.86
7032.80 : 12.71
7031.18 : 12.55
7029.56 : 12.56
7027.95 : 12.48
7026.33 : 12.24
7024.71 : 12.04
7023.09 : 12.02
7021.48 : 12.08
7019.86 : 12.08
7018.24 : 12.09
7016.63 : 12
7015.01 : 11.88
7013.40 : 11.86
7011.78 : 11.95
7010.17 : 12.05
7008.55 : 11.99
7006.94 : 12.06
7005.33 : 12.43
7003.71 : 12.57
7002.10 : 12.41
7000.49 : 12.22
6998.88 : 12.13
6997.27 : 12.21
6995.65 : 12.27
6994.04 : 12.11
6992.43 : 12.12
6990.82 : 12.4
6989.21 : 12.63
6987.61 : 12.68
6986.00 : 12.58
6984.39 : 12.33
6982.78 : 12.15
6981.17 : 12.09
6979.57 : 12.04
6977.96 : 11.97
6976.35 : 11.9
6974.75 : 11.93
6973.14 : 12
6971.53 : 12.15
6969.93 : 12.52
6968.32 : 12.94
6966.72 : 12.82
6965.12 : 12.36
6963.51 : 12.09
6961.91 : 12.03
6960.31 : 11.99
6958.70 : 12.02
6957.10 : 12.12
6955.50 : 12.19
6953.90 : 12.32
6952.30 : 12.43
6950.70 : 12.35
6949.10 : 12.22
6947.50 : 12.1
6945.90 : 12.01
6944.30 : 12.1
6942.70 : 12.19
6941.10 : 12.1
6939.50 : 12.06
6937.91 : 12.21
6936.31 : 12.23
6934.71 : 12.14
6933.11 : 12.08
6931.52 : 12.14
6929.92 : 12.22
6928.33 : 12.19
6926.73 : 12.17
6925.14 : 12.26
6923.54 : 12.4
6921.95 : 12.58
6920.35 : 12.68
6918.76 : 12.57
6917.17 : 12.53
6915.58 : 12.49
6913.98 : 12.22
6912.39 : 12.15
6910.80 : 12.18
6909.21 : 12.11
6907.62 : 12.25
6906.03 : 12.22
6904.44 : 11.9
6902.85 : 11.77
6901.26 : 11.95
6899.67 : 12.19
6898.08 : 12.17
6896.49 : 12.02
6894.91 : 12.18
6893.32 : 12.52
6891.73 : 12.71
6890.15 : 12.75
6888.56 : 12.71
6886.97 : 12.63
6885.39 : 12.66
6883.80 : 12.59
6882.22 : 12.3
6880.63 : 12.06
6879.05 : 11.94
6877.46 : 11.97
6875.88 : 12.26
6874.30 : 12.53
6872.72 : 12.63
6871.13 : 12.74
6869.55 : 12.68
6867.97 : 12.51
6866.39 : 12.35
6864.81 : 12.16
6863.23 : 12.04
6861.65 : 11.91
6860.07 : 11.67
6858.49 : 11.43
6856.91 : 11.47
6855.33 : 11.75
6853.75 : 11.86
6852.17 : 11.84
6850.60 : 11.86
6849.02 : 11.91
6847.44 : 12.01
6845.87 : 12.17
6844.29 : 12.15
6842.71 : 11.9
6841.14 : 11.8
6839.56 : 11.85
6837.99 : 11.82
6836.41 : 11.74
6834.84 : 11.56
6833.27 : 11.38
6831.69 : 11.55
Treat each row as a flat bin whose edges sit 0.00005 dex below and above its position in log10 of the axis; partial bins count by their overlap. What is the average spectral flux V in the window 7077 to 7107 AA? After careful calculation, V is 11.3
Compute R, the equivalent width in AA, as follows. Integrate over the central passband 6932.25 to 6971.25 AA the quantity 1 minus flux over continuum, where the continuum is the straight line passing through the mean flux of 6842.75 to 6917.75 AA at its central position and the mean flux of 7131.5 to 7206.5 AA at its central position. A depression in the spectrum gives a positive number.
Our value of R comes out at -1.1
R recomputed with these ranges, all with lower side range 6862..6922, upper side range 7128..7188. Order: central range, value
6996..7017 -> -0.6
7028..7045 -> -1.4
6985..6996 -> -0.5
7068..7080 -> -0.3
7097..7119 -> 0.5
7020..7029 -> -0.4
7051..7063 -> -0.2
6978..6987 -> -0.2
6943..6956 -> -0.2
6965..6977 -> -0.4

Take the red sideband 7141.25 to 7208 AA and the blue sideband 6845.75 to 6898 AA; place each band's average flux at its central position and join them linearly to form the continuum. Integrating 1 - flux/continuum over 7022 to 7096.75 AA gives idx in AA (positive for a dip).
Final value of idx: -2.9 AA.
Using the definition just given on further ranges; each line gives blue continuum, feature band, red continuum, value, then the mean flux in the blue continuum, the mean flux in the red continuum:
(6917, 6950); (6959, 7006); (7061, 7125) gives -1.24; 12.2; 11.3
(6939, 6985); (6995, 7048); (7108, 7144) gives -2.32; 12.2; 11.1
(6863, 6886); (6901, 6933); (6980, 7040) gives 0.23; 12.4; 12.3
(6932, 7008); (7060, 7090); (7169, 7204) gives 0.31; 12.2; 11.1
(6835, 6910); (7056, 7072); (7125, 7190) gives -0.14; 12.1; 11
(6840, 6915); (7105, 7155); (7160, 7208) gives 1.20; 12.2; 11.1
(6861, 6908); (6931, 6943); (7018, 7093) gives 0.07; 12.3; 12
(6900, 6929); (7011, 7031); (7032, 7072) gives 0.02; 12.3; 12.1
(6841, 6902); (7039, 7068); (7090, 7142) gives -1.70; 12.2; 11.1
